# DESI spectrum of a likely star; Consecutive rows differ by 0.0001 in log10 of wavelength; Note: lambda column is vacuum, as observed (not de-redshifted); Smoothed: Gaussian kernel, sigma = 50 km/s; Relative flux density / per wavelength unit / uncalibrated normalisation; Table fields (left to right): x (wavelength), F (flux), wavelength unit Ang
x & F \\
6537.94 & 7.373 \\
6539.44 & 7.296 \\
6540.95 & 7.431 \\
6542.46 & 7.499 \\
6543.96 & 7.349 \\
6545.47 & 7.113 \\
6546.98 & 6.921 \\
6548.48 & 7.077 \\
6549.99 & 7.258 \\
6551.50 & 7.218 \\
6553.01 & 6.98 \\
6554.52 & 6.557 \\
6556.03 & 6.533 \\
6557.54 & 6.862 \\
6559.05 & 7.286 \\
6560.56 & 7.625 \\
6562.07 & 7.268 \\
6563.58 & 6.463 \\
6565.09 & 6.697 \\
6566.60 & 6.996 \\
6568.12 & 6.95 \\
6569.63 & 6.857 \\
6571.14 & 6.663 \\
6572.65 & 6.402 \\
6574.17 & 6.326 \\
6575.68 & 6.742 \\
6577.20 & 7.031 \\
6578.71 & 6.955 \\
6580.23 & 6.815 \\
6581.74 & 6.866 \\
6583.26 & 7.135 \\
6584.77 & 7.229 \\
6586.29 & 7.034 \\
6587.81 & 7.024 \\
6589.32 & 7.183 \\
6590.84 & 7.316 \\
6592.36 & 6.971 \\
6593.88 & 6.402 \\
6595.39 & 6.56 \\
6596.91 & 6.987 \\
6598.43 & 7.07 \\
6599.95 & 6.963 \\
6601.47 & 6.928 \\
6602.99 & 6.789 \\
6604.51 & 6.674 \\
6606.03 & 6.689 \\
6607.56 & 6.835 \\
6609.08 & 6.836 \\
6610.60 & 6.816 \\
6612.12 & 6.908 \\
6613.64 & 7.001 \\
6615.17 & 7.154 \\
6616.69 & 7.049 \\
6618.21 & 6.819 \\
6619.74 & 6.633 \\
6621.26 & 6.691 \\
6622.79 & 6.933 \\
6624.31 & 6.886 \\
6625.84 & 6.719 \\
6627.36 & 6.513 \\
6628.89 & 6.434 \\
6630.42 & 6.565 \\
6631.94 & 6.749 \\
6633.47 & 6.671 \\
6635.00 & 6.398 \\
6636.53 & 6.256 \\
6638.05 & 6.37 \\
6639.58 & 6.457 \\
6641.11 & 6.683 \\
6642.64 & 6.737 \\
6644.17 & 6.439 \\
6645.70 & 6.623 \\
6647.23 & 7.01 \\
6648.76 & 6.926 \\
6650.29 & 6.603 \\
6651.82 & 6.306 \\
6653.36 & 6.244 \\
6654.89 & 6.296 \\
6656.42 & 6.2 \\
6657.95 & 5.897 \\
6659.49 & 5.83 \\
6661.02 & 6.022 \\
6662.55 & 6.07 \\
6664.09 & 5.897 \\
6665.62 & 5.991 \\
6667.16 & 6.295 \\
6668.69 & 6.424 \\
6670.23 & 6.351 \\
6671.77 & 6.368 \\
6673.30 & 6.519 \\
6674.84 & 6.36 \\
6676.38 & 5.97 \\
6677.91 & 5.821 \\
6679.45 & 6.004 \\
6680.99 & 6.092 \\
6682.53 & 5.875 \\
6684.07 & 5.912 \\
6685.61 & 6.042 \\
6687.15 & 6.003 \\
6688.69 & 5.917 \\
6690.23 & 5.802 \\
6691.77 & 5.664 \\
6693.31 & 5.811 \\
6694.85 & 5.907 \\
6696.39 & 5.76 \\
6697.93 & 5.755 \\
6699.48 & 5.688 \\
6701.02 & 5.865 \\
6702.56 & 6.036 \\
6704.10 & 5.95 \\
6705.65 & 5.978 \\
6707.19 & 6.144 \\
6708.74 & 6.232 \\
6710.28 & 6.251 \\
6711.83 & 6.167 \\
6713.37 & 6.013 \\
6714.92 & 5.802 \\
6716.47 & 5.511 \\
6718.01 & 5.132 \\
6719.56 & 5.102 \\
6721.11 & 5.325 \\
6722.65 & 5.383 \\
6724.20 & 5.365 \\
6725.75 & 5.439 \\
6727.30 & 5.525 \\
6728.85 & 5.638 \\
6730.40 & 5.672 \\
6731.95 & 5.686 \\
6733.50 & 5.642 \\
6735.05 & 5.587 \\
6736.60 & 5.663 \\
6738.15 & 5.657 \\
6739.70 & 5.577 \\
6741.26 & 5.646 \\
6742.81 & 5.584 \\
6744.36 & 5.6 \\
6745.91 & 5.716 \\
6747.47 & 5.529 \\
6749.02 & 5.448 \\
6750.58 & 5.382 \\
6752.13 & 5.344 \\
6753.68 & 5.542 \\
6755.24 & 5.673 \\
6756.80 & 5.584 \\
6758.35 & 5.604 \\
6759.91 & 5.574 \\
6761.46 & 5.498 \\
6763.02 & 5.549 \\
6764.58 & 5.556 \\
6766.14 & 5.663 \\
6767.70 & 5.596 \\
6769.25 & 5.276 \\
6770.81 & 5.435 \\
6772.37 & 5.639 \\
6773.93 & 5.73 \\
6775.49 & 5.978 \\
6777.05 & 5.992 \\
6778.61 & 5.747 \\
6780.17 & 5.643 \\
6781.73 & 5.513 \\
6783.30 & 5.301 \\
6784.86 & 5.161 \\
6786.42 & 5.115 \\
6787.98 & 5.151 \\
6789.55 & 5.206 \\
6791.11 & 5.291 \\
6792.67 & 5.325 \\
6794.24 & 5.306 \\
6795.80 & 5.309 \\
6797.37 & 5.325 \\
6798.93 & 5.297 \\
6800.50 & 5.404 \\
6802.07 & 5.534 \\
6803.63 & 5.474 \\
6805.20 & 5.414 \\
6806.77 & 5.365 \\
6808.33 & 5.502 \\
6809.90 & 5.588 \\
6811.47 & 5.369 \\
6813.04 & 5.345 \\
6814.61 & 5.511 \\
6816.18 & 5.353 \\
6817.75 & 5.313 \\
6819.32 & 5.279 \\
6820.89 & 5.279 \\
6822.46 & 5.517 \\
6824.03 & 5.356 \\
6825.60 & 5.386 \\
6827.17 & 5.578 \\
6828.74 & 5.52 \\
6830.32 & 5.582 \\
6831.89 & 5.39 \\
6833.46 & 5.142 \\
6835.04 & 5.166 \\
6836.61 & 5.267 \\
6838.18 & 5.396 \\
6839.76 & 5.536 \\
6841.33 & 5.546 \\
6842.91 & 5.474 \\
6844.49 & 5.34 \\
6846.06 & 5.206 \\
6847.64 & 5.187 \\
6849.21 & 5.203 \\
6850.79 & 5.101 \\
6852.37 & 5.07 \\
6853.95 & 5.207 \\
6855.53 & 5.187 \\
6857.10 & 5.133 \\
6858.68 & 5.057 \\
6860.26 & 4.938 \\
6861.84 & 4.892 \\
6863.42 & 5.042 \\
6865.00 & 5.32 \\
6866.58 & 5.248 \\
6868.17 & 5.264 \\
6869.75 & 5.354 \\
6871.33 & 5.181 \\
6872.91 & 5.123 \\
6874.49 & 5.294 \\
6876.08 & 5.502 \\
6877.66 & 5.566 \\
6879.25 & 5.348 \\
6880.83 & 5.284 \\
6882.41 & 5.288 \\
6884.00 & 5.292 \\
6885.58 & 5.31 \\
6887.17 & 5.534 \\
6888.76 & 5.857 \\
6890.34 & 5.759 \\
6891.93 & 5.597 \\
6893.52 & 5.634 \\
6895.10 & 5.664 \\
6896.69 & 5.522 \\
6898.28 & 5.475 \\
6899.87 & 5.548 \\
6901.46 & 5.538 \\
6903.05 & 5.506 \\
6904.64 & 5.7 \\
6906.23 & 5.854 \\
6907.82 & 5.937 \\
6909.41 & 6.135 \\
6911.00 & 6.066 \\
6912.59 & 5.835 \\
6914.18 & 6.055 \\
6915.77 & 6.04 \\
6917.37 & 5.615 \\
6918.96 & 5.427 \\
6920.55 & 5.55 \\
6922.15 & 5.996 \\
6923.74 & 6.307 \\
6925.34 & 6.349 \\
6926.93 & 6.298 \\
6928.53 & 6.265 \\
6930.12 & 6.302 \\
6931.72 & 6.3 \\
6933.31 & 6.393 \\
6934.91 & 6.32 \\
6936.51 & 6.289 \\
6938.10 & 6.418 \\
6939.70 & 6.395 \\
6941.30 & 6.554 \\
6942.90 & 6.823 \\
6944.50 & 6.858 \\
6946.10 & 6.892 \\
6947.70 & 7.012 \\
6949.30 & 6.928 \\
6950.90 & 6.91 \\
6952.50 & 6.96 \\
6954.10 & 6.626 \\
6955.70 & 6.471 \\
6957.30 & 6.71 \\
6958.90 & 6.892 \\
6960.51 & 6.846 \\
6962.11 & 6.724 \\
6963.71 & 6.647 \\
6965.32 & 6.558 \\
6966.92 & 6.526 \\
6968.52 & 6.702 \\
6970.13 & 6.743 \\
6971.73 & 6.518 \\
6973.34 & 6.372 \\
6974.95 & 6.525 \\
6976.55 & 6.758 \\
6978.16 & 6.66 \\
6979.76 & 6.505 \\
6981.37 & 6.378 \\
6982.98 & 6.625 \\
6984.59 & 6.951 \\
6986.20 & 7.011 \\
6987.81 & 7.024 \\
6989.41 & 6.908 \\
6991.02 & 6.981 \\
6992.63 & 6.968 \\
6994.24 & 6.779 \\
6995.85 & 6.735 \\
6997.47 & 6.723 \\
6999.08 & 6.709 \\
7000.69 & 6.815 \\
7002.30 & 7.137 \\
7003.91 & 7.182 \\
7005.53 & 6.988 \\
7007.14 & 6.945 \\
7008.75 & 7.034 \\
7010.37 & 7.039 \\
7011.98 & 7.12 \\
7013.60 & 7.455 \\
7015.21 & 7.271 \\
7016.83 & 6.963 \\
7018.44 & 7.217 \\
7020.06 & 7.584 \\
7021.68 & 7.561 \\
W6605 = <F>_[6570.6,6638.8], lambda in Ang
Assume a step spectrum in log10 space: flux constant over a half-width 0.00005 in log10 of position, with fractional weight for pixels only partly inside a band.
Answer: 6.8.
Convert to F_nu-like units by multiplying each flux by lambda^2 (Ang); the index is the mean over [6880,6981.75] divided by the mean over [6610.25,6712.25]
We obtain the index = 1.07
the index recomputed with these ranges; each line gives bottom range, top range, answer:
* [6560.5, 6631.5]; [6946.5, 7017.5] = 1.12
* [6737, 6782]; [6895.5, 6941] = 1.12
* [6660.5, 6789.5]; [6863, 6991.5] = 1.14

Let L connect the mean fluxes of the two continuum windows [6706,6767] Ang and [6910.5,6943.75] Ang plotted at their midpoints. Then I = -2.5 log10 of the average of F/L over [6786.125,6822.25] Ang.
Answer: 0.09 mag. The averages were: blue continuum 5.62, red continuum 6.17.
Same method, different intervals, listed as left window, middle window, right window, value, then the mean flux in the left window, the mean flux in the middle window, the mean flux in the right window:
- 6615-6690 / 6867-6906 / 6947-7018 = 0.220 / 6.38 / 5.47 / 6.83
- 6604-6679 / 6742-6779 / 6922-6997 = 0.172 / 6.51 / 5.59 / 6.64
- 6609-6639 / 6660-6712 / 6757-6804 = 0.035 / 6.72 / 6.03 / 5.47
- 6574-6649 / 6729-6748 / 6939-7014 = 0.205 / 6.8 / 5.63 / 6.8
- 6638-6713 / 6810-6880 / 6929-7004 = 0.217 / 6.15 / 5.3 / 6.7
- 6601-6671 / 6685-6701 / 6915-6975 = 0.124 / 6.55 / 5.83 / 6.47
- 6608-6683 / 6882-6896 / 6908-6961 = 0.153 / 6.47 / 5.55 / 6.38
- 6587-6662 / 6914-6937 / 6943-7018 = 0.119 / 6.67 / 6.1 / 6.83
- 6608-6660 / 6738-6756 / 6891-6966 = 0.165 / 6.61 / 5.55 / 6.23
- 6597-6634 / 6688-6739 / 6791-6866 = 0.072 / 6.81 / 5.73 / 5.32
